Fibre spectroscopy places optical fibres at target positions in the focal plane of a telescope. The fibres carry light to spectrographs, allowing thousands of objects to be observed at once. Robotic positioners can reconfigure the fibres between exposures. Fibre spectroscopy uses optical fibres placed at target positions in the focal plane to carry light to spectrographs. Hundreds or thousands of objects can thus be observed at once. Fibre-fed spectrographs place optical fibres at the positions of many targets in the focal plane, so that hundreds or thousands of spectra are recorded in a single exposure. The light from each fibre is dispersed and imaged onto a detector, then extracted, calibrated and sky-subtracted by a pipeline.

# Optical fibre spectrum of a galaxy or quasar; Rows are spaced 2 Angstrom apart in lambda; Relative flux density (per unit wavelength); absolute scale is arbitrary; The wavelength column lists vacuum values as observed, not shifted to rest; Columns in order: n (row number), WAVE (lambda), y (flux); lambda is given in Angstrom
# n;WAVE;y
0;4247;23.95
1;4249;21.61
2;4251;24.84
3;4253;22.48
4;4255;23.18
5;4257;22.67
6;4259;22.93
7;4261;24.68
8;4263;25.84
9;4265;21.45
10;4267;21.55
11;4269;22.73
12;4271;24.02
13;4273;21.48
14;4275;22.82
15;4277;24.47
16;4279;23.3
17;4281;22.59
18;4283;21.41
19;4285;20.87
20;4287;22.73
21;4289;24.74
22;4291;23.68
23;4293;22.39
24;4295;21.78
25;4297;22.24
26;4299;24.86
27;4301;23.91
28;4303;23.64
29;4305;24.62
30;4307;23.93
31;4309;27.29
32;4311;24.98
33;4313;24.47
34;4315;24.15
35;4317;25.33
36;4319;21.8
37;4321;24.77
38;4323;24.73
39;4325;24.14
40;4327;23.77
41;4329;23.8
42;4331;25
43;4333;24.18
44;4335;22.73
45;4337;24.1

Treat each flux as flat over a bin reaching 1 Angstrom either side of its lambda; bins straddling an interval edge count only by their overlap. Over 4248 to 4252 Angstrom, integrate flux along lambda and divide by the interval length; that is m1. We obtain 23.2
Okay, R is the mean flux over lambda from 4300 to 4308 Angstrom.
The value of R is 24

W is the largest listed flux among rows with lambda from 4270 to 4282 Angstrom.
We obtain 24.47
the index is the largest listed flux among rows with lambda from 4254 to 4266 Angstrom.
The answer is 25.84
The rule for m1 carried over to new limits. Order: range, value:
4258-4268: 23.3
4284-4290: 22.8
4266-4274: 22.4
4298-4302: 24.4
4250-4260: 23.2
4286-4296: 23.1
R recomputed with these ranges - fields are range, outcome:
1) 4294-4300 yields 23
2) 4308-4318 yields 25.2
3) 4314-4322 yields 24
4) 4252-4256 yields 22.8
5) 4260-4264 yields 25.3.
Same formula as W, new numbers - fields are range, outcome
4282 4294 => 24.74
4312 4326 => 25.33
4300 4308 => 24.62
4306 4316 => 27.29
